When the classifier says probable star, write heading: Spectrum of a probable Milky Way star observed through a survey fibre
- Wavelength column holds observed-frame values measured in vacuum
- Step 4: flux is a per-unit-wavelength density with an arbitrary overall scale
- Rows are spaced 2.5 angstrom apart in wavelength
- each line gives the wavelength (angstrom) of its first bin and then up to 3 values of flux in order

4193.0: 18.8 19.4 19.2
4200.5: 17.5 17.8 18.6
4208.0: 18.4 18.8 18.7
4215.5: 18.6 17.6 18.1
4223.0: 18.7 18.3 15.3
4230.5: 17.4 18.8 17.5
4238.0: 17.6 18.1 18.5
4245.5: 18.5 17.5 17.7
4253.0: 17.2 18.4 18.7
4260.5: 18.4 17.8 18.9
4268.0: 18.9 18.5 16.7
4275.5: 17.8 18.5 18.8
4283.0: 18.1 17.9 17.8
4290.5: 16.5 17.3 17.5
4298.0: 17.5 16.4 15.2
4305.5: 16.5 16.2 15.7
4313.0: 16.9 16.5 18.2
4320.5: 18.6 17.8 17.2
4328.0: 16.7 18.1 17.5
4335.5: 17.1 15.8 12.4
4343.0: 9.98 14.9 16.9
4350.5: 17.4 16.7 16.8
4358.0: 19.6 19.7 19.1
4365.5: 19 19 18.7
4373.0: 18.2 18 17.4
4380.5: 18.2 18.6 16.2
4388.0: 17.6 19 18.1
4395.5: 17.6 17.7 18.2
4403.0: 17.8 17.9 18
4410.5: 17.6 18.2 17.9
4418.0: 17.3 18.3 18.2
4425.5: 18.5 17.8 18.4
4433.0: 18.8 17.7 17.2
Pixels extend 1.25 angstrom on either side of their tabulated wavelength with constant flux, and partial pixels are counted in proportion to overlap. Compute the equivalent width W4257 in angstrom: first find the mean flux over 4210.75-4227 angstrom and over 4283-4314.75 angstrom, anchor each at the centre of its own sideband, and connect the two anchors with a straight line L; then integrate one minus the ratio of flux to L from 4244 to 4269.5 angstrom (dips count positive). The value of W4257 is -0.86 angstrom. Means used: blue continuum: 18.3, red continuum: 16.8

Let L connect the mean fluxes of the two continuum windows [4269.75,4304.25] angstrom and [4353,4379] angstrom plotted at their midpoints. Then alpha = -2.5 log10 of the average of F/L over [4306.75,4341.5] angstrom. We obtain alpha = 0.07 mag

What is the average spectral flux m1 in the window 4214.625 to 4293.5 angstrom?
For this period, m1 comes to 18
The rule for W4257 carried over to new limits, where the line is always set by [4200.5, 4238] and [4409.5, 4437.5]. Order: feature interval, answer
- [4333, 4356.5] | 3.39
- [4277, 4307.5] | 1.23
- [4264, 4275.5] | -0.11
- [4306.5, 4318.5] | 0.95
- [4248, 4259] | 0.05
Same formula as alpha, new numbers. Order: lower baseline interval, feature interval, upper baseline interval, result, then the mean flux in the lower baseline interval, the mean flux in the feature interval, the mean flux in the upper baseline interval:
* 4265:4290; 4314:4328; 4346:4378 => 0.03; 18.1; 17.6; 18.1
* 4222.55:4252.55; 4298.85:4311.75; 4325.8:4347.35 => 0.01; 17.8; 16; 15.4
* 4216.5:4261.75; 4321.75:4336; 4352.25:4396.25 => 0.04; 17.9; 17.4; 18.2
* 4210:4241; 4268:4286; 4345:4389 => -0.01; 17.9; 18.1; 17.9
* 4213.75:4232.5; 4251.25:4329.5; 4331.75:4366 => -0.02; 17.8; 17.5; 16.6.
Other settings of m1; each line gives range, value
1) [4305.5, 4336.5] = 17.2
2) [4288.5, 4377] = 17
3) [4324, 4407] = 17.4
